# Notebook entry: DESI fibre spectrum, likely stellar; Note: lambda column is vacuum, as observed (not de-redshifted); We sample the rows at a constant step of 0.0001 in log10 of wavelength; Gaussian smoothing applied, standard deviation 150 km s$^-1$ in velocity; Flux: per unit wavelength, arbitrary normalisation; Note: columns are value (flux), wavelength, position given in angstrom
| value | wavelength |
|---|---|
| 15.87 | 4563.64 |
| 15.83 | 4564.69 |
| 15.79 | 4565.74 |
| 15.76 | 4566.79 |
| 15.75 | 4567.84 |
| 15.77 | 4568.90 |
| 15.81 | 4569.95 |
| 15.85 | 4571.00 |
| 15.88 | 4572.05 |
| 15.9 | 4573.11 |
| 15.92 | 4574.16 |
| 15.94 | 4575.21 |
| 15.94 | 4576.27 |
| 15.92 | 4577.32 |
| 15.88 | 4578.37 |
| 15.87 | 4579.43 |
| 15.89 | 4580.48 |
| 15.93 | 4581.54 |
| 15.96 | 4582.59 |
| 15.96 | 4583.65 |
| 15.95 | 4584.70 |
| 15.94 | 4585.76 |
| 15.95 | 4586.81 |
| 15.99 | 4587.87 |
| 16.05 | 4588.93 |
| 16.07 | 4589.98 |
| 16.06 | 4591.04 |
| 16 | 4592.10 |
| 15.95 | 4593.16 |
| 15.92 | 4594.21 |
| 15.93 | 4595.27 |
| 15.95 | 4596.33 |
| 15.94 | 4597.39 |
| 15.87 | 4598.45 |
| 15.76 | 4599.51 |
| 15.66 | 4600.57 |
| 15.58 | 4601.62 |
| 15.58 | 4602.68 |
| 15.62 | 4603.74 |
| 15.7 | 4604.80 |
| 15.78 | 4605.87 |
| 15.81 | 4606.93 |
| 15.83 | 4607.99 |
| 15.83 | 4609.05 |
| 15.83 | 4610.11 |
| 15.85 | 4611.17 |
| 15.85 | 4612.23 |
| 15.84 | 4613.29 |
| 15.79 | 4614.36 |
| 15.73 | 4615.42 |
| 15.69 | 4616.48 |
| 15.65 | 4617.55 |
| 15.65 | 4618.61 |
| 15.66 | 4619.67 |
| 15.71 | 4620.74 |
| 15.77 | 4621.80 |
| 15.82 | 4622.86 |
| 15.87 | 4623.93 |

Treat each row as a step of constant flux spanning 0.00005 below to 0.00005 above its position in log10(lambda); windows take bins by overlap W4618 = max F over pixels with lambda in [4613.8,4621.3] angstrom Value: 15.79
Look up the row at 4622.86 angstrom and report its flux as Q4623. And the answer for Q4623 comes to 15.82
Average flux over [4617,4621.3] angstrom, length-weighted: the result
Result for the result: 15.7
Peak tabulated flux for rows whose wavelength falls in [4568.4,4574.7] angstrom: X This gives 15.92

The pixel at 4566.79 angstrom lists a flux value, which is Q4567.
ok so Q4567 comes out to 15.76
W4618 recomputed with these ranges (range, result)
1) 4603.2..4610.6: 15.83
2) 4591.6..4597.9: 16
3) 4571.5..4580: 15.94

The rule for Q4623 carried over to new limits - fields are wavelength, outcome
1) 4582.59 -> 15.96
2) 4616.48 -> 15.69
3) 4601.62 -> 15.58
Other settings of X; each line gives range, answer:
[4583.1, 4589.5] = 16.05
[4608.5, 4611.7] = 15.85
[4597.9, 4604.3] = 15.87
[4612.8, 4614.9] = 15.84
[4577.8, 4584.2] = 15.96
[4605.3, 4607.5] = 15.81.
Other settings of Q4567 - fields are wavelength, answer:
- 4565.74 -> 15.79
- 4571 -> 15.85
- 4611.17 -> 15.85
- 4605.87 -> 15.78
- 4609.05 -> 15.83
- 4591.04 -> 16.06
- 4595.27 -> 15.93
